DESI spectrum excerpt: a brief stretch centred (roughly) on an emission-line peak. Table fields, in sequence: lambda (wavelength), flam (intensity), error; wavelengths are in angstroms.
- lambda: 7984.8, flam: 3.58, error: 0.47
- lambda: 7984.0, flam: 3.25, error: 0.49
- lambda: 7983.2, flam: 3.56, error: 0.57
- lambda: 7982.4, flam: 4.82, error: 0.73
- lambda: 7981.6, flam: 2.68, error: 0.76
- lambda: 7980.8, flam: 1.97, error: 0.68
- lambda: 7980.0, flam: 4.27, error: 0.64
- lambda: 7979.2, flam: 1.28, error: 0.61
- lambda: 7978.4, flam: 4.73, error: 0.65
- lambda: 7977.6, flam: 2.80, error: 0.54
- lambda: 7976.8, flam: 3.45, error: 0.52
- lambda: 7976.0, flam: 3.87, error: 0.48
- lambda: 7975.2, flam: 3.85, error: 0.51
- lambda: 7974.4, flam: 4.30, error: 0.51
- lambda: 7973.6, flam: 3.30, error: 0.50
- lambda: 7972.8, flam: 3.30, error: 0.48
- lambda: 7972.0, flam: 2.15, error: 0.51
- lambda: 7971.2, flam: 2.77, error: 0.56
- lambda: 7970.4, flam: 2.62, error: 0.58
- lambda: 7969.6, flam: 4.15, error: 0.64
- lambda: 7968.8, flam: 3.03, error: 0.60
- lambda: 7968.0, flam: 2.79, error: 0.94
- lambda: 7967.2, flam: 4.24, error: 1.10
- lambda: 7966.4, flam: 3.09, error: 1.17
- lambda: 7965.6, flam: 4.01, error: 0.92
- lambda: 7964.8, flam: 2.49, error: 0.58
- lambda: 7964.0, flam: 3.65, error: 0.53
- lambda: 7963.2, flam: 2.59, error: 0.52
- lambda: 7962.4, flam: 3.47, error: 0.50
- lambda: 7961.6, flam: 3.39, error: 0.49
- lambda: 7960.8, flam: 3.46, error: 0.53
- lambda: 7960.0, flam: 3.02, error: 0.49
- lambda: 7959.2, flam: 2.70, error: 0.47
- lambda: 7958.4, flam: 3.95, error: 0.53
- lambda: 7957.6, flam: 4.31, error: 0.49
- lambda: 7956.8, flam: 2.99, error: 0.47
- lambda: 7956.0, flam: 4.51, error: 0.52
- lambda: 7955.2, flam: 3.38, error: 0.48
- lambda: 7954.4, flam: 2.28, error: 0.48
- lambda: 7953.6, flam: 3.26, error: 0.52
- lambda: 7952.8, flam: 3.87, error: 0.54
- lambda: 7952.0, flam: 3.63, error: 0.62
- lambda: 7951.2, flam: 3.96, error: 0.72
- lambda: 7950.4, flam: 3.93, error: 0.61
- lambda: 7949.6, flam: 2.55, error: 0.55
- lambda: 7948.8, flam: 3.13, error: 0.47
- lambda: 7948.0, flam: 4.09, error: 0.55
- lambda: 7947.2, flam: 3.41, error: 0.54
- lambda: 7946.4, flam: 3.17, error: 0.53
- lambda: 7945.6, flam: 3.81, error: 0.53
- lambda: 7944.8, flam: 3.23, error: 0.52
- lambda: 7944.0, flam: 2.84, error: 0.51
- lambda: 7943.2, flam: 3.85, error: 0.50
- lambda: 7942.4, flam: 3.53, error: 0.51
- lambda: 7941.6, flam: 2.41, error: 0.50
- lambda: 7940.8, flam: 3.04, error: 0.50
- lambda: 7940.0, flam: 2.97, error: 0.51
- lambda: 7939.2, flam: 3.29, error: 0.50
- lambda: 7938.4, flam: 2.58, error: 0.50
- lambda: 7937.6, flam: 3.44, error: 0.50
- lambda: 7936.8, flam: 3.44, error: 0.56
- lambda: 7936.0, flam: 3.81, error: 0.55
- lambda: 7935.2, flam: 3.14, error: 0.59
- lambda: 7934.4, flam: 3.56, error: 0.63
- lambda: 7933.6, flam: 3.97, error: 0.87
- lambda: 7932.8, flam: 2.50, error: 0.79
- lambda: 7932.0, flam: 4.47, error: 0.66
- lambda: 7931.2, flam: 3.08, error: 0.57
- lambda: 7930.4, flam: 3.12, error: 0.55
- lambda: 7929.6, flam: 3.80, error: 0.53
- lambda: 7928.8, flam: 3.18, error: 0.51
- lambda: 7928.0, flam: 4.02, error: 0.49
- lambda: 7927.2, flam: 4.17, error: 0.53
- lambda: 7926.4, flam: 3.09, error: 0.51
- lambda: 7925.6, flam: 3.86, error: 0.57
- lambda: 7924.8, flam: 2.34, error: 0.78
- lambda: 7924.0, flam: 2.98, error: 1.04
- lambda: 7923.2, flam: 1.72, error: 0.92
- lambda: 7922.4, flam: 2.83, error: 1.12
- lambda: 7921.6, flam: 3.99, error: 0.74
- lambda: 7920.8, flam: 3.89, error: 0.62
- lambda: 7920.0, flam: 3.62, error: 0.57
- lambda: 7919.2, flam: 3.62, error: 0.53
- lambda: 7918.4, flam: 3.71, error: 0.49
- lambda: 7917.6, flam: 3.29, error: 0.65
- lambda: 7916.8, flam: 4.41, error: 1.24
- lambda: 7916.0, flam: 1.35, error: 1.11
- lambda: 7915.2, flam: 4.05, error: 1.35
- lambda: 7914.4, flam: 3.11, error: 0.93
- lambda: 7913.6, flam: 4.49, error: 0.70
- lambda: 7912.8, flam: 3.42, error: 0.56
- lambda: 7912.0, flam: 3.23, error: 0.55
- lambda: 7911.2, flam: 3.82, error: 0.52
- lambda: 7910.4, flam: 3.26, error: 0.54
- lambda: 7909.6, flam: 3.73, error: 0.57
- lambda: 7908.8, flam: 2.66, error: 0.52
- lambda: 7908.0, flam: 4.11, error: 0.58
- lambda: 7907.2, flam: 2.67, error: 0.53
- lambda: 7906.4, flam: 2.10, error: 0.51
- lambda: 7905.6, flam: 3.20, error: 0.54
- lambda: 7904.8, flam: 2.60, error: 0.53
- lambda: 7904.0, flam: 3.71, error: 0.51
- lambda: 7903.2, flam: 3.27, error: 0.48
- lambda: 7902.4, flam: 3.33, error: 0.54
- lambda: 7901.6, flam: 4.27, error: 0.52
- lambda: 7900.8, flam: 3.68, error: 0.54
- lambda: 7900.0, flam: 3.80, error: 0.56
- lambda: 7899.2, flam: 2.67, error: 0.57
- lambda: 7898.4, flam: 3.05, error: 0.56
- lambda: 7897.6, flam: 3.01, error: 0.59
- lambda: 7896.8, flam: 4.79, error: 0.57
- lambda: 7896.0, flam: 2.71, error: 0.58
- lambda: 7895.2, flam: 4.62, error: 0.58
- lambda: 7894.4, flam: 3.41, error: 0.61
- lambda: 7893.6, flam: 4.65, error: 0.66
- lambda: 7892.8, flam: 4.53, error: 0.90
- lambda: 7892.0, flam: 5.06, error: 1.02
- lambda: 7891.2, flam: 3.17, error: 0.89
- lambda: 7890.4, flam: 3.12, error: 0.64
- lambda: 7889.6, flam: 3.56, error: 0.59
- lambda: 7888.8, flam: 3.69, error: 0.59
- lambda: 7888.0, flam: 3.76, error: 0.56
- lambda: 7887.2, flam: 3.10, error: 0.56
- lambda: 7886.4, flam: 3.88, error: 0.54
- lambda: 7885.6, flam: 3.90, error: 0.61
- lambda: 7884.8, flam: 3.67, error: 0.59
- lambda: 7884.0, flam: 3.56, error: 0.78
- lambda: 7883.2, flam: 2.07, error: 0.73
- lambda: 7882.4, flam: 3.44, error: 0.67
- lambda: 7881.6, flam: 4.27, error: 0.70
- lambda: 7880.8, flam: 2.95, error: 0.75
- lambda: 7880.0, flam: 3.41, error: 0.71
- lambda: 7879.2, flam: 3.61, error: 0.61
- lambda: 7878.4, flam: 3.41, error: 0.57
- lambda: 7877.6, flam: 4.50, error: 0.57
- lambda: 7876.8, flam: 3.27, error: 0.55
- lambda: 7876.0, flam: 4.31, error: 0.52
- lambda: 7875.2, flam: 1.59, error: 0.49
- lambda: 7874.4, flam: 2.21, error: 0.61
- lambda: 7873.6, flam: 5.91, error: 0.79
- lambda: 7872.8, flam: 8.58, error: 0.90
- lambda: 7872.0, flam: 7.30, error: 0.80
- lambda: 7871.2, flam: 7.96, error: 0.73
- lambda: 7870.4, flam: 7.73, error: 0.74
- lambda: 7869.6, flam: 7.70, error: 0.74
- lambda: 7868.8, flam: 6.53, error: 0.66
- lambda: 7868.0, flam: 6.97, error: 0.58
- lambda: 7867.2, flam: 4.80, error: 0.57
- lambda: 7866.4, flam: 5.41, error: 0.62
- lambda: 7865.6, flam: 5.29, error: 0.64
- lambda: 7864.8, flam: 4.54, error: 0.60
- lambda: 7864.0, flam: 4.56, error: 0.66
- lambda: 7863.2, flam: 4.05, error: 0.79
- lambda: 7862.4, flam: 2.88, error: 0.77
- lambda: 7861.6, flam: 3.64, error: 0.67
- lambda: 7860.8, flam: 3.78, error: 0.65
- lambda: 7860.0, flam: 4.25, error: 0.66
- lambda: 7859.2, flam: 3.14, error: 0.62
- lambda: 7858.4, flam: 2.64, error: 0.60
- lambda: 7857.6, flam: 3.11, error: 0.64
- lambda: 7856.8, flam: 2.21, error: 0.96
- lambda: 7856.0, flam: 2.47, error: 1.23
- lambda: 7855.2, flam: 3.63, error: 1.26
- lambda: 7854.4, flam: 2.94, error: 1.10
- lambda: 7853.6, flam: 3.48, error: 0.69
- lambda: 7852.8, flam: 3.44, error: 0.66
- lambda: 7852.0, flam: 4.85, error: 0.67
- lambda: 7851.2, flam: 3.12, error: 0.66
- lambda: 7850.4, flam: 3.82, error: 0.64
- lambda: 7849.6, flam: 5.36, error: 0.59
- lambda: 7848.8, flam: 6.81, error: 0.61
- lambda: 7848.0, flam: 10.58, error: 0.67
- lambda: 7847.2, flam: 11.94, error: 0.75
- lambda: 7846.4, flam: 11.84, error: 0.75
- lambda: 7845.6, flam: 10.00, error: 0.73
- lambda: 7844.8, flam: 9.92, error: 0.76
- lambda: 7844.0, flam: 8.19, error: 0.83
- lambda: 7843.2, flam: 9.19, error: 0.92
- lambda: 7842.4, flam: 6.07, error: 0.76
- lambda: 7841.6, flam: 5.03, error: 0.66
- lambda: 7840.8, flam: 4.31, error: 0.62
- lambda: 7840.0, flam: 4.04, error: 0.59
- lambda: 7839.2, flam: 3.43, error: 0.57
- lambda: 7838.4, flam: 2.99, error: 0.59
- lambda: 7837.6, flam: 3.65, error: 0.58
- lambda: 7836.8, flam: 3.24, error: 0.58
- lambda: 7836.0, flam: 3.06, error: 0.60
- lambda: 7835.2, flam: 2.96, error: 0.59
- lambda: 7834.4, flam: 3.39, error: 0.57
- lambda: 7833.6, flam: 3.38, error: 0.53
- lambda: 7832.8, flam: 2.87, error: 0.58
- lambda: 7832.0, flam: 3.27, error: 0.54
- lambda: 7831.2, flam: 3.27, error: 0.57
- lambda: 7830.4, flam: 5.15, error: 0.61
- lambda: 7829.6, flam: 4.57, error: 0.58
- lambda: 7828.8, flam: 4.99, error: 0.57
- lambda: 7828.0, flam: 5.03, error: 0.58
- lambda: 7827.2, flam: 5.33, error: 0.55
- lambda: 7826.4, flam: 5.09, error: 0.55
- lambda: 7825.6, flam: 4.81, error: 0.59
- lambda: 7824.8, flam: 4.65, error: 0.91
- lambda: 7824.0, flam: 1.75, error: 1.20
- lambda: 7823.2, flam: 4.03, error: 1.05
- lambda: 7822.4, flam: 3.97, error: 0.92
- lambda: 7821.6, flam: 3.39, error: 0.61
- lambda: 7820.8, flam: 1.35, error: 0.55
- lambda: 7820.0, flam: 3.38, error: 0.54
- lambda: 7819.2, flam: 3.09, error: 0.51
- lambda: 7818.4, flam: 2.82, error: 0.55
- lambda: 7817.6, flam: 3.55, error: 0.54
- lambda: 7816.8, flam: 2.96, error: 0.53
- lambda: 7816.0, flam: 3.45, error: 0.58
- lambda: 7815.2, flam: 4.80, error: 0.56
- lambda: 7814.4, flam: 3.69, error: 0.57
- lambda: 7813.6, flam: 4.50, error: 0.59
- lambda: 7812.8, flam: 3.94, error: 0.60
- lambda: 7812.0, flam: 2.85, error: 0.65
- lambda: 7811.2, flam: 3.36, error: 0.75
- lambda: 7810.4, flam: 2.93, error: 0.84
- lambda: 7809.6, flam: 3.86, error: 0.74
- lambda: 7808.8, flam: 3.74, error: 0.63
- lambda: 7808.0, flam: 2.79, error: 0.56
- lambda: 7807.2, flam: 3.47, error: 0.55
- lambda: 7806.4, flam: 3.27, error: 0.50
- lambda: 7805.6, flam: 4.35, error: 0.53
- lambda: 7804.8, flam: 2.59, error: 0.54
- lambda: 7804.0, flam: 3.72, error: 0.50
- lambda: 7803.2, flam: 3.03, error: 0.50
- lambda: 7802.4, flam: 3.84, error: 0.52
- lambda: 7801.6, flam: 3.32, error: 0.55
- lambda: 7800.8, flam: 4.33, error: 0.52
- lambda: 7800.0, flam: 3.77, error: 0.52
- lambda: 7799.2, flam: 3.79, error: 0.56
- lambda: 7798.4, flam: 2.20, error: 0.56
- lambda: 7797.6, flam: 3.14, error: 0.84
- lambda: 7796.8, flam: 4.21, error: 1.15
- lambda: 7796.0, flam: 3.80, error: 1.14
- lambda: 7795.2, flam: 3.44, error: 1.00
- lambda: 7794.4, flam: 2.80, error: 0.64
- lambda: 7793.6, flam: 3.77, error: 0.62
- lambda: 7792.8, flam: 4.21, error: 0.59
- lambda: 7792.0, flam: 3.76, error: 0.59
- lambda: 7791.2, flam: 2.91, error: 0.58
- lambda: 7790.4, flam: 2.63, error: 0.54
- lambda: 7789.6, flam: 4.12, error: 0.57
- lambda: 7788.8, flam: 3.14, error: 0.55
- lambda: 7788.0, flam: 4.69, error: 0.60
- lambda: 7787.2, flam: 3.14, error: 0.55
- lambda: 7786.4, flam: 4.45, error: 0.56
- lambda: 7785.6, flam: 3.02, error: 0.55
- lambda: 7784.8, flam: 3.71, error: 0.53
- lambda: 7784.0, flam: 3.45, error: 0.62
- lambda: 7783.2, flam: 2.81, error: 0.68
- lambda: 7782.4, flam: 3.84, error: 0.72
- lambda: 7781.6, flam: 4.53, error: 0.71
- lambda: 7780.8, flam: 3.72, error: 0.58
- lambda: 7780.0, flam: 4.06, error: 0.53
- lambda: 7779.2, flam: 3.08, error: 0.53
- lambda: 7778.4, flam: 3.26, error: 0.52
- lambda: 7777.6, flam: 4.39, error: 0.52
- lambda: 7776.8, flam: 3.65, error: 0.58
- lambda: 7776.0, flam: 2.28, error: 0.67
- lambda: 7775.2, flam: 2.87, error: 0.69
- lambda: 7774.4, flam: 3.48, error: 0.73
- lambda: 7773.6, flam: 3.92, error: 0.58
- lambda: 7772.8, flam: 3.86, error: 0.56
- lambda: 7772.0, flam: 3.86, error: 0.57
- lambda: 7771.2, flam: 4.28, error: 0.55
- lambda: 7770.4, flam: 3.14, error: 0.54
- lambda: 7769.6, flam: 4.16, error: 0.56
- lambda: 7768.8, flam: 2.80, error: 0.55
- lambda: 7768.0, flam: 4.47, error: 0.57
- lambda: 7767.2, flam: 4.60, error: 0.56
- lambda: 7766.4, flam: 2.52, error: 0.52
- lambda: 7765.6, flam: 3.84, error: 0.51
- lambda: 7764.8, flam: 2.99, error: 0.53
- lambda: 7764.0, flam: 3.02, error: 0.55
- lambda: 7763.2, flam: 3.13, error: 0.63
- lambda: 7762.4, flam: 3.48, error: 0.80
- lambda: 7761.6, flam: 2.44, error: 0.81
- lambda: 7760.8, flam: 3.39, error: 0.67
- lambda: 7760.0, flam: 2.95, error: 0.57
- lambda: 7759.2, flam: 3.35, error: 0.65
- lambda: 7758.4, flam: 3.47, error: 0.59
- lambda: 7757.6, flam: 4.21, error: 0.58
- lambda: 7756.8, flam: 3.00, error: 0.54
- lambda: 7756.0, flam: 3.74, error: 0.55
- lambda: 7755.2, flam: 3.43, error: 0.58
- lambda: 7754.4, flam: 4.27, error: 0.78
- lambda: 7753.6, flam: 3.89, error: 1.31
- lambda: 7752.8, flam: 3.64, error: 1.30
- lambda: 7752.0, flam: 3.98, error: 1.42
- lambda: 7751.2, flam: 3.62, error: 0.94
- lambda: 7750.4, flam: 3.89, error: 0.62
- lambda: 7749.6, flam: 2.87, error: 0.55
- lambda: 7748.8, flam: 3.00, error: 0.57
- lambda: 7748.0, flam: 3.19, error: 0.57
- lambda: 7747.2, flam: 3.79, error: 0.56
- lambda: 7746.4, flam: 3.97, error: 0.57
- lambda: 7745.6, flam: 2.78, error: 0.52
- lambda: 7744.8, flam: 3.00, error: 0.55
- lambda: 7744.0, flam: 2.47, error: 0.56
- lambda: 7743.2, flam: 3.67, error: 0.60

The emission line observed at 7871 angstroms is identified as [N II]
